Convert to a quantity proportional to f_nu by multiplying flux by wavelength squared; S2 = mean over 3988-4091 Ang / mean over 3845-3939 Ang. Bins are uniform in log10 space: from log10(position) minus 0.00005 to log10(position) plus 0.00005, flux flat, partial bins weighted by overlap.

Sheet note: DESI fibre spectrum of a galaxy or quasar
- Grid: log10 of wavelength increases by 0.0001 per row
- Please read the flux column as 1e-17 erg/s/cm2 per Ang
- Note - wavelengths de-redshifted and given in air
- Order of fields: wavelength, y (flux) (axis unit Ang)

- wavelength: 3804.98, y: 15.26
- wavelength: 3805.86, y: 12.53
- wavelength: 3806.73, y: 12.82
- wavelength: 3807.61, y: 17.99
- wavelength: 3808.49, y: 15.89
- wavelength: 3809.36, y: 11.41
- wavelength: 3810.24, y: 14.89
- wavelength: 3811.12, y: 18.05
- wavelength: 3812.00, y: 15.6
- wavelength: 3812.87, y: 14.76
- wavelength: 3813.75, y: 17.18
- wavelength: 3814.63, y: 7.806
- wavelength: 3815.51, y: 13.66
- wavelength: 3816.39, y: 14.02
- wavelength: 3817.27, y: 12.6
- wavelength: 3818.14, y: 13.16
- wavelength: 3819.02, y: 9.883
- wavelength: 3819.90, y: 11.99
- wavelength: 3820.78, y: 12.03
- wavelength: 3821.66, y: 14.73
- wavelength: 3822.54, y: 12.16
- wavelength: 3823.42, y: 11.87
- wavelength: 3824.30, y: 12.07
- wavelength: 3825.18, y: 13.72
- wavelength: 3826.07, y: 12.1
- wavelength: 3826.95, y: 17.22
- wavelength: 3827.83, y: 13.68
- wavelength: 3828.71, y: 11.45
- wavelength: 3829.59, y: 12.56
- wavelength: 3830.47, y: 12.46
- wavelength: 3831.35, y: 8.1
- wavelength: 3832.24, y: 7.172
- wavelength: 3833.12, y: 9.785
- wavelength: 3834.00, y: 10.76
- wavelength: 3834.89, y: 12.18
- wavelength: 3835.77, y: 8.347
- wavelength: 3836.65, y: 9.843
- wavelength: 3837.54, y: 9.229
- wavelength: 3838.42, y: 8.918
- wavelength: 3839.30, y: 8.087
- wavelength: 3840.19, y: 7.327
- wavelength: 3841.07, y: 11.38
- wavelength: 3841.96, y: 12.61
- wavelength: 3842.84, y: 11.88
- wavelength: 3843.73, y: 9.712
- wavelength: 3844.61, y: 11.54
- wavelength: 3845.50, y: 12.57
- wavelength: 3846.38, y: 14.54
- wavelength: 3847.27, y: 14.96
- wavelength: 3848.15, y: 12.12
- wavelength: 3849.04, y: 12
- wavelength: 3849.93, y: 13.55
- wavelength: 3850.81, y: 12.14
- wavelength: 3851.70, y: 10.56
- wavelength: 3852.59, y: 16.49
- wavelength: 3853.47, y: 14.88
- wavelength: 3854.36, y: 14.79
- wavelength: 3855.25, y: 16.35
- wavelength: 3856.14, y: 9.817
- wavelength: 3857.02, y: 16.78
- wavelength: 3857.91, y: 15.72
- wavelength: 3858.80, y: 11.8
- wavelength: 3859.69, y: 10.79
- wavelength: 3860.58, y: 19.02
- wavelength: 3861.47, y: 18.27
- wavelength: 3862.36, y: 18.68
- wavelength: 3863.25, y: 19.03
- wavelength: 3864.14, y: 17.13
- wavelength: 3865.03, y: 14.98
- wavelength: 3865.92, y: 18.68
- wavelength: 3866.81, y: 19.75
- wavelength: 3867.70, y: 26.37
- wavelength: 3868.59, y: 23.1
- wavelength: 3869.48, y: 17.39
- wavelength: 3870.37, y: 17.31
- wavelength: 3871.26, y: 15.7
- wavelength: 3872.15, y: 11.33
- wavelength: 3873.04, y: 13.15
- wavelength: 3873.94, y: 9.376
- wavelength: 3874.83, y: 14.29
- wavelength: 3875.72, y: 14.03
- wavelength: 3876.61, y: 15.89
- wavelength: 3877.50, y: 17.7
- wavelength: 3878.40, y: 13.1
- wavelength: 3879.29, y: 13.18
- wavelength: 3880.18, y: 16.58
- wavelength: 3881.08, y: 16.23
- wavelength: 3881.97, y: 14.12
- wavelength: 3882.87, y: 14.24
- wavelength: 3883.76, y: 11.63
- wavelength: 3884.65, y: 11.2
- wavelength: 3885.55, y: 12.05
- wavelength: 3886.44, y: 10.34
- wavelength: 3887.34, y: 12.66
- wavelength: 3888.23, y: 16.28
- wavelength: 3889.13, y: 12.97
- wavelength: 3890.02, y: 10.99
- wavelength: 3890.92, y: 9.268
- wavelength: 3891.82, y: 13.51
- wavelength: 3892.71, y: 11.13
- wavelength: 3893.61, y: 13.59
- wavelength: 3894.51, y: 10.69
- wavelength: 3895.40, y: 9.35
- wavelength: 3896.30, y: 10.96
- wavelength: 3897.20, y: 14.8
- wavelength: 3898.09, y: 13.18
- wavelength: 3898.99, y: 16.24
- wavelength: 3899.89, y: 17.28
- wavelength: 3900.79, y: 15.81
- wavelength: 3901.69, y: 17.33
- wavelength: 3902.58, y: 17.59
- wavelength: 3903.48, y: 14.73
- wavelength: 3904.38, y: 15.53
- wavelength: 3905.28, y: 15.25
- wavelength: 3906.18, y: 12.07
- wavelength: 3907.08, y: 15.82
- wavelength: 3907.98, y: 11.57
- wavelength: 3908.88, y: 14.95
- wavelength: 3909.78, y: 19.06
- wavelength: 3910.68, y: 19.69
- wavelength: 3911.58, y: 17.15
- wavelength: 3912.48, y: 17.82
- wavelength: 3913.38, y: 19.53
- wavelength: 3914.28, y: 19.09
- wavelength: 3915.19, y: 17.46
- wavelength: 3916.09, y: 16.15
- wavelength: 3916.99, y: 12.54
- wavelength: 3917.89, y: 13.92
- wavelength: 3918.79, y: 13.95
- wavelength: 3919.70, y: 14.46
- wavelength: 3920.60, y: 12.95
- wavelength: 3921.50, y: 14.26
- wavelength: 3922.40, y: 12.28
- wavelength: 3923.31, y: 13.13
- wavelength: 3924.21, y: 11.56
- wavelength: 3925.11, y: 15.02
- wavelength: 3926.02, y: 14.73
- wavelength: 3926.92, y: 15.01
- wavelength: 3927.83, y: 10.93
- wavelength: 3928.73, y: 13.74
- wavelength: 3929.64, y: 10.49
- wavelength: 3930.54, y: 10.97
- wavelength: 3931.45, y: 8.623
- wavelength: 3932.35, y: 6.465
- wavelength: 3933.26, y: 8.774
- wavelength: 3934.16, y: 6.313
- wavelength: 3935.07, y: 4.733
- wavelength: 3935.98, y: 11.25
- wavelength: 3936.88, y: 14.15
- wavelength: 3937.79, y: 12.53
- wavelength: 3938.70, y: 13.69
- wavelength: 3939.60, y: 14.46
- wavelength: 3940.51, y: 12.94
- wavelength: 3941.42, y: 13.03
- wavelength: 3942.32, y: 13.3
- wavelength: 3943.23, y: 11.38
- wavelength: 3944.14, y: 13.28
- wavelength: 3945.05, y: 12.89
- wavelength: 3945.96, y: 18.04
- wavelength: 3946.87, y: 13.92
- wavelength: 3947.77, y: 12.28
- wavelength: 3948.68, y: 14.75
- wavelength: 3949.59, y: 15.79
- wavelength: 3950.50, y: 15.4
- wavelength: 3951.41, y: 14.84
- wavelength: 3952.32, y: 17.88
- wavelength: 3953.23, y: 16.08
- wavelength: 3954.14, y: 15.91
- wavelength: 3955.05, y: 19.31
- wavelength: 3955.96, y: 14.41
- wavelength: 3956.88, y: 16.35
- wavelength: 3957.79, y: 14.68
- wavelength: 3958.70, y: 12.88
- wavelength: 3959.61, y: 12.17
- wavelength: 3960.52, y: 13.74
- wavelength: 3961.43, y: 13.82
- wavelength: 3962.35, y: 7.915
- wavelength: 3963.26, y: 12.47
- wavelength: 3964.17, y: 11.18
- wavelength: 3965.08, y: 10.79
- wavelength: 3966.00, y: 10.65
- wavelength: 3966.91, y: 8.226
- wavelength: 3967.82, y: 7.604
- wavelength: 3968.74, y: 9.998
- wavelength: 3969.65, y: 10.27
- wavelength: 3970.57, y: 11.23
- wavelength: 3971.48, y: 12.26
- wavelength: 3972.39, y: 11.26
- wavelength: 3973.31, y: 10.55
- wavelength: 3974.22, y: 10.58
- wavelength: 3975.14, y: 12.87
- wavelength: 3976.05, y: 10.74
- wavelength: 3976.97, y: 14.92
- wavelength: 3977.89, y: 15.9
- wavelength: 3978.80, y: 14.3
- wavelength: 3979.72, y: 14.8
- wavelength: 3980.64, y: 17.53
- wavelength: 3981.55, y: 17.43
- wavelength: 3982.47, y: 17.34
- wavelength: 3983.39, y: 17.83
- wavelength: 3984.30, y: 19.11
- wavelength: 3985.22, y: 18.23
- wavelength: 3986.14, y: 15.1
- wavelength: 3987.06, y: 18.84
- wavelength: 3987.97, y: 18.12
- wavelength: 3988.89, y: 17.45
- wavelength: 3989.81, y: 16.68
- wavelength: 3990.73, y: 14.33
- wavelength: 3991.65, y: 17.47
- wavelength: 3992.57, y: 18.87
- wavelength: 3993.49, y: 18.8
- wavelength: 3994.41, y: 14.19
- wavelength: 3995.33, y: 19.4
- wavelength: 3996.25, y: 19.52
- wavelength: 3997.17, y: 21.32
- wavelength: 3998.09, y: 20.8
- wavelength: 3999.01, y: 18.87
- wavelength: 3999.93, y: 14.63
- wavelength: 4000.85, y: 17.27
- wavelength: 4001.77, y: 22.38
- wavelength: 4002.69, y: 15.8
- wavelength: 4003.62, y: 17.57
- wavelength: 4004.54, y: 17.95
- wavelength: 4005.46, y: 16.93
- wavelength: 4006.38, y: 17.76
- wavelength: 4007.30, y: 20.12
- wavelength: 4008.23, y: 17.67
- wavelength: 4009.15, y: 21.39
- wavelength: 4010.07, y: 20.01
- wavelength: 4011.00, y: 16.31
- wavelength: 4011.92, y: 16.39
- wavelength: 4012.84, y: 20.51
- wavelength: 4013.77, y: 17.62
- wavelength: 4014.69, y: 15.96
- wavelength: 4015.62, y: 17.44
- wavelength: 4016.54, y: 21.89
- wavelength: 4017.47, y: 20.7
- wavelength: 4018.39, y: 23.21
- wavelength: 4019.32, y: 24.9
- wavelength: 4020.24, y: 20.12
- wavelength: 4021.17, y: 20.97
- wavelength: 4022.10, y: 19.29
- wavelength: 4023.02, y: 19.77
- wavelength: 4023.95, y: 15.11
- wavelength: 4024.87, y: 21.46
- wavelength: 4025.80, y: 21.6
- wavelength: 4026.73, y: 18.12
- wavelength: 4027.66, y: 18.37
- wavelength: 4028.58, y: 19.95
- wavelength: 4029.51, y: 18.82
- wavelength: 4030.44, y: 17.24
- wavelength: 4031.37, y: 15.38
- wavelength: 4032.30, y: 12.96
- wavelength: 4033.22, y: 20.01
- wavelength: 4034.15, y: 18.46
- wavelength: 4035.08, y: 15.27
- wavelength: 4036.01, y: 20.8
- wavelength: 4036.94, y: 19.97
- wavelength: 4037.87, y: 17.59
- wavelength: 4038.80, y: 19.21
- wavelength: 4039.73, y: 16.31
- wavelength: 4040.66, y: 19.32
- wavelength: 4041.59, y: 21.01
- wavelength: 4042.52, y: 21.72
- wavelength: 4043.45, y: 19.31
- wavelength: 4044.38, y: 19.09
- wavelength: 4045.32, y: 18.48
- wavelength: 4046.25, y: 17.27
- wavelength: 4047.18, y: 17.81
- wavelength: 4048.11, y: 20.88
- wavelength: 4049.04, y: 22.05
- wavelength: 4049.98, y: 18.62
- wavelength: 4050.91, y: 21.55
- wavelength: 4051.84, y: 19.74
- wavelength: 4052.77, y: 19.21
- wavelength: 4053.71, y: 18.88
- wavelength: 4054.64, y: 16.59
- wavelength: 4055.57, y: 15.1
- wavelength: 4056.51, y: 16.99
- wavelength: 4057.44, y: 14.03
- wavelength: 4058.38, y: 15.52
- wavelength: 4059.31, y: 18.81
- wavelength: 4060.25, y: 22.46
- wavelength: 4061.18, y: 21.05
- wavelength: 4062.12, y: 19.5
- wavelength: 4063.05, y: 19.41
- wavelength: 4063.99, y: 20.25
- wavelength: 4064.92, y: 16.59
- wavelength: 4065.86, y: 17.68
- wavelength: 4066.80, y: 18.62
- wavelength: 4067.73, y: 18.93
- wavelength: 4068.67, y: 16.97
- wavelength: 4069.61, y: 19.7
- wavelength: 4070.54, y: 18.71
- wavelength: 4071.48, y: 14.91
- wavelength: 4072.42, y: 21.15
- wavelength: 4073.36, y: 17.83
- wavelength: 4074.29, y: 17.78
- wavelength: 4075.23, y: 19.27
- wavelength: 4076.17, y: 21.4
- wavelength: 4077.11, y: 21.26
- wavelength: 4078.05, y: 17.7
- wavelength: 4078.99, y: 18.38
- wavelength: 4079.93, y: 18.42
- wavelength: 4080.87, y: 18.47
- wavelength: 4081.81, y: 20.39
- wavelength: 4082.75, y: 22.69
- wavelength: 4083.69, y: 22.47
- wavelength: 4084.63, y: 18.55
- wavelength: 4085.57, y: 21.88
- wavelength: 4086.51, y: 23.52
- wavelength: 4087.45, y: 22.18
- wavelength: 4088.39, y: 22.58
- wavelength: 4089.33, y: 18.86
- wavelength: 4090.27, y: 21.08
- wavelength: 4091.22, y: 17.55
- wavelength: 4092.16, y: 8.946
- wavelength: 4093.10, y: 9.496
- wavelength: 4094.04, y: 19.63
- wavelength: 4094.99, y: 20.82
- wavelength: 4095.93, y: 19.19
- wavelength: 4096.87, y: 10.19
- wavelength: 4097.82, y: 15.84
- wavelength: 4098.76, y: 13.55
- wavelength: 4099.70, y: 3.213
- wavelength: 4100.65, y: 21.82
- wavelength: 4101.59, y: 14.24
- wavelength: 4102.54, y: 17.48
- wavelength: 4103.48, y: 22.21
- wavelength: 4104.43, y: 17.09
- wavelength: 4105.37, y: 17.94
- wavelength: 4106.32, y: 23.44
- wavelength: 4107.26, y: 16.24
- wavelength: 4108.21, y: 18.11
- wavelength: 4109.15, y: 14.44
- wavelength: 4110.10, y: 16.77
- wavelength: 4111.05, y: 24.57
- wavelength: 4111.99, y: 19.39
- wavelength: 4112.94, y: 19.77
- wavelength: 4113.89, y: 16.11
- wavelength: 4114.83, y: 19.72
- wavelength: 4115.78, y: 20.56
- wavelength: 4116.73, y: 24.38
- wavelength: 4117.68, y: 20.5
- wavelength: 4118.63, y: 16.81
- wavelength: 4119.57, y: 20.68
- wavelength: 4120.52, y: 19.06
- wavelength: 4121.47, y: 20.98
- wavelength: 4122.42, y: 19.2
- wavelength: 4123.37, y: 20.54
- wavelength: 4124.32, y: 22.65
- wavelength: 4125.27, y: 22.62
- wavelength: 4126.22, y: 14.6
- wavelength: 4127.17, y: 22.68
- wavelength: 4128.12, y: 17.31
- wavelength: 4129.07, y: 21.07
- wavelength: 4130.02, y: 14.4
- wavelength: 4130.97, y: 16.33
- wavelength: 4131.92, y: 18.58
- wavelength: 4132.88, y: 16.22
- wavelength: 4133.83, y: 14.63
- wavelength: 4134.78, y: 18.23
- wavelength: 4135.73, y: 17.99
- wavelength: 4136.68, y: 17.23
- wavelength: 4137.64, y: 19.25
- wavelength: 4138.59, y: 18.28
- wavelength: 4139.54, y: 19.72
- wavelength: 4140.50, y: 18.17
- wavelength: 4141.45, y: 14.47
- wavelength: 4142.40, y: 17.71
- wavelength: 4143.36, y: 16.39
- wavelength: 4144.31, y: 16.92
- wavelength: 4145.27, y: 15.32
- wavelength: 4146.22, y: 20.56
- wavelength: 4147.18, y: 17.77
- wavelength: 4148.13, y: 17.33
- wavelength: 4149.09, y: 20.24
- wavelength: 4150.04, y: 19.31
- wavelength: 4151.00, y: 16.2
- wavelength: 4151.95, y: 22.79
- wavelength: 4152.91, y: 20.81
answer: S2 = 1.4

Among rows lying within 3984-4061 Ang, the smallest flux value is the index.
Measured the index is 12.96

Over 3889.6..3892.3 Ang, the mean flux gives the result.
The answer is 11.2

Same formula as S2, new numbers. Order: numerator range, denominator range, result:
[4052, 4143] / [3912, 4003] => 1.38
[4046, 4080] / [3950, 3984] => 1.46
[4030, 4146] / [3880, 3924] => 1.41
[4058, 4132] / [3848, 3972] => 1.47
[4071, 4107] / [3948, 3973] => 1.50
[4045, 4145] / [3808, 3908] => 1.53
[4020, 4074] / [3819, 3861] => 1.70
